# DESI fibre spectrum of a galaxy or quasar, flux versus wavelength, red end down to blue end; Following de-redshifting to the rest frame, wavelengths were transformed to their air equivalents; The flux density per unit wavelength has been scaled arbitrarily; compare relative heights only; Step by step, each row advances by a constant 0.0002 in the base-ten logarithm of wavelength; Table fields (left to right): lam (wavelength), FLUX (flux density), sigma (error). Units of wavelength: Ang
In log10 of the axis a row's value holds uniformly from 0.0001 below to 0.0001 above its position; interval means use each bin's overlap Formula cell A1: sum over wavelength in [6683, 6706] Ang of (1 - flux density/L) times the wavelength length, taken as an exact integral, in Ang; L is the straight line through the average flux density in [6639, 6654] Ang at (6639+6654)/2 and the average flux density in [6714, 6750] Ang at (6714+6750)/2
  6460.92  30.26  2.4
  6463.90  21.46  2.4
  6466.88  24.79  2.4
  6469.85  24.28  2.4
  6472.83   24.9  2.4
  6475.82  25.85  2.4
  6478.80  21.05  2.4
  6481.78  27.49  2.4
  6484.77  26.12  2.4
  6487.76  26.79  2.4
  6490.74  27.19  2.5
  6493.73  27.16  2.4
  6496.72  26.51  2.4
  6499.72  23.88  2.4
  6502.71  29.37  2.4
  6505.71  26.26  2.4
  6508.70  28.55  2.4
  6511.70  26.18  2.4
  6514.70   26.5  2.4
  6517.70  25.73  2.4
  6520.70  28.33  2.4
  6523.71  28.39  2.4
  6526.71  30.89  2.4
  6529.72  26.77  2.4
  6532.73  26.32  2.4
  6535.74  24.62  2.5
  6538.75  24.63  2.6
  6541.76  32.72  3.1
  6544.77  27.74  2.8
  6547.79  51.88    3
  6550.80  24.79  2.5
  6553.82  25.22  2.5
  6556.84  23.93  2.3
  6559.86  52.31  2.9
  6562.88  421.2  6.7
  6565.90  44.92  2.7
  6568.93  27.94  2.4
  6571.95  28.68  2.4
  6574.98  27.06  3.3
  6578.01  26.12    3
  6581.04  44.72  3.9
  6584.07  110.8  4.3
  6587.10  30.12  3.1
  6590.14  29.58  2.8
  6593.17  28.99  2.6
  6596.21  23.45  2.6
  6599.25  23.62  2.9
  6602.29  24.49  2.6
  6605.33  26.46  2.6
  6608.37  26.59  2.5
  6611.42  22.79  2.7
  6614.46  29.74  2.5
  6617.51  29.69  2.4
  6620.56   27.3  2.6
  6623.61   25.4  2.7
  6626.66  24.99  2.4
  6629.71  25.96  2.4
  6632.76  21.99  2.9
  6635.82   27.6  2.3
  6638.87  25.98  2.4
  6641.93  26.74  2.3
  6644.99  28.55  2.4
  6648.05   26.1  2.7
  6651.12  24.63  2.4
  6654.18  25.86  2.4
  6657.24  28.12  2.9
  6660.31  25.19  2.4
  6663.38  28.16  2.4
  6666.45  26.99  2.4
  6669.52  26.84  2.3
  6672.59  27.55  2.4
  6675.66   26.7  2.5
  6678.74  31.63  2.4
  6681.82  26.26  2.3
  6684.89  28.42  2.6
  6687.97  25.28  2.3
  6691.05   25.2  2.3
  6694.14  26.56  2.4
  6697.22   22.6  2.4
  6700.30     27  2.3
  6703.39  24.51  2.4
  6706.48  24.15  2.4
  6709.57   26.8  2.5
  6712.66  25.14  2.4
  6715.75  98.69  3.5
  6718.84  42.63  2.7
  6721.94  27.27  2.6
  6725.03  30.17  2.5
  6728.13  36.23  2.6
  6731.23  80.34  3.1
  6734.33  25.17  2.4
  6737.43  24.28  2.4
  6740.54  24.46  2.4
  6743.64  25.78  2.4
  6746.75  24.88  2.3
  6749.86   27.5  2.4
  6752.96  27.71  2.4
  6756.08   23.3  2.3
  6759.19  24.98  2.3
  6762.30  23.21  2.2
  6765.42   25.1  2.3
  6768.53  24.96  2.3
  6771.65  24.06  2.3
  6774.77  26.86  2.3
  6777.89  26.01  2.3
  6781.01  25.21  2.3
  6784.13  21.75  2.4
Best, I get 5.5 Ang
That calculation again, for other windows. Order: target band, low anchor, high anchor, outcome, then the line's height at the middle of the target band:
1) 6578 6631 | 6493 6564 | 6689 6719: 9.54 Ang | 39.4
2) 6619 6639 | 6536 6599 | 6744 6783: 8.64 Ang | 45.1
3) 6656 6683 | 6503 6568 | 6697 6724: 7.90 Ang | 38.9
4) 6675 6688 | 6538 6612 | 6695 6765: 3.38 Ang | 37.8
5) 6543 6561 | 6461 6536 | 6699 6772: -4.09 Ang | 27.6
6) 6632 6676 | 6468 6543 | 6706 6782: 4.99 Ang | 29.9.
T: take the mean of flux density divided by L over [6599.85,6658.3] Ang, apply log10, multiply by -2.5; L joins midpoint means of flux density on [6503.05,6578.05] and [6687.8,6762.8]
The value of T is 0.43 mag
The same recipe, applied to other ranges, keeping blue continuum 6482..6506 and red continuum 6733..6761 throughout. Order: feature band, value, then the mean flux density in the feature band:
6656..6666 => -0.053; 27.1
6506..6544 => -0.036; 27.4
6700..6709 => 0.018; 25.1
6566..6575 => -0.168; 30.7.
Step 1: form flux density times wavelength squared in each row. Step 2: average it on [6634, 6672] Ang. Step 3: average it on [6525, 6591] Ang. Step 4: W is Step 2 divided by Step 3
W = 0.52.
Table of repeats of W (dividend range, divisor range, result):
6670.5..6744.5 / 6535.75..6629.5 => 0.76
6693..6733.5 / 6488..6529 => 1.47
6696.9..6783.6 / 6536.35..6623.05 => 0.70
